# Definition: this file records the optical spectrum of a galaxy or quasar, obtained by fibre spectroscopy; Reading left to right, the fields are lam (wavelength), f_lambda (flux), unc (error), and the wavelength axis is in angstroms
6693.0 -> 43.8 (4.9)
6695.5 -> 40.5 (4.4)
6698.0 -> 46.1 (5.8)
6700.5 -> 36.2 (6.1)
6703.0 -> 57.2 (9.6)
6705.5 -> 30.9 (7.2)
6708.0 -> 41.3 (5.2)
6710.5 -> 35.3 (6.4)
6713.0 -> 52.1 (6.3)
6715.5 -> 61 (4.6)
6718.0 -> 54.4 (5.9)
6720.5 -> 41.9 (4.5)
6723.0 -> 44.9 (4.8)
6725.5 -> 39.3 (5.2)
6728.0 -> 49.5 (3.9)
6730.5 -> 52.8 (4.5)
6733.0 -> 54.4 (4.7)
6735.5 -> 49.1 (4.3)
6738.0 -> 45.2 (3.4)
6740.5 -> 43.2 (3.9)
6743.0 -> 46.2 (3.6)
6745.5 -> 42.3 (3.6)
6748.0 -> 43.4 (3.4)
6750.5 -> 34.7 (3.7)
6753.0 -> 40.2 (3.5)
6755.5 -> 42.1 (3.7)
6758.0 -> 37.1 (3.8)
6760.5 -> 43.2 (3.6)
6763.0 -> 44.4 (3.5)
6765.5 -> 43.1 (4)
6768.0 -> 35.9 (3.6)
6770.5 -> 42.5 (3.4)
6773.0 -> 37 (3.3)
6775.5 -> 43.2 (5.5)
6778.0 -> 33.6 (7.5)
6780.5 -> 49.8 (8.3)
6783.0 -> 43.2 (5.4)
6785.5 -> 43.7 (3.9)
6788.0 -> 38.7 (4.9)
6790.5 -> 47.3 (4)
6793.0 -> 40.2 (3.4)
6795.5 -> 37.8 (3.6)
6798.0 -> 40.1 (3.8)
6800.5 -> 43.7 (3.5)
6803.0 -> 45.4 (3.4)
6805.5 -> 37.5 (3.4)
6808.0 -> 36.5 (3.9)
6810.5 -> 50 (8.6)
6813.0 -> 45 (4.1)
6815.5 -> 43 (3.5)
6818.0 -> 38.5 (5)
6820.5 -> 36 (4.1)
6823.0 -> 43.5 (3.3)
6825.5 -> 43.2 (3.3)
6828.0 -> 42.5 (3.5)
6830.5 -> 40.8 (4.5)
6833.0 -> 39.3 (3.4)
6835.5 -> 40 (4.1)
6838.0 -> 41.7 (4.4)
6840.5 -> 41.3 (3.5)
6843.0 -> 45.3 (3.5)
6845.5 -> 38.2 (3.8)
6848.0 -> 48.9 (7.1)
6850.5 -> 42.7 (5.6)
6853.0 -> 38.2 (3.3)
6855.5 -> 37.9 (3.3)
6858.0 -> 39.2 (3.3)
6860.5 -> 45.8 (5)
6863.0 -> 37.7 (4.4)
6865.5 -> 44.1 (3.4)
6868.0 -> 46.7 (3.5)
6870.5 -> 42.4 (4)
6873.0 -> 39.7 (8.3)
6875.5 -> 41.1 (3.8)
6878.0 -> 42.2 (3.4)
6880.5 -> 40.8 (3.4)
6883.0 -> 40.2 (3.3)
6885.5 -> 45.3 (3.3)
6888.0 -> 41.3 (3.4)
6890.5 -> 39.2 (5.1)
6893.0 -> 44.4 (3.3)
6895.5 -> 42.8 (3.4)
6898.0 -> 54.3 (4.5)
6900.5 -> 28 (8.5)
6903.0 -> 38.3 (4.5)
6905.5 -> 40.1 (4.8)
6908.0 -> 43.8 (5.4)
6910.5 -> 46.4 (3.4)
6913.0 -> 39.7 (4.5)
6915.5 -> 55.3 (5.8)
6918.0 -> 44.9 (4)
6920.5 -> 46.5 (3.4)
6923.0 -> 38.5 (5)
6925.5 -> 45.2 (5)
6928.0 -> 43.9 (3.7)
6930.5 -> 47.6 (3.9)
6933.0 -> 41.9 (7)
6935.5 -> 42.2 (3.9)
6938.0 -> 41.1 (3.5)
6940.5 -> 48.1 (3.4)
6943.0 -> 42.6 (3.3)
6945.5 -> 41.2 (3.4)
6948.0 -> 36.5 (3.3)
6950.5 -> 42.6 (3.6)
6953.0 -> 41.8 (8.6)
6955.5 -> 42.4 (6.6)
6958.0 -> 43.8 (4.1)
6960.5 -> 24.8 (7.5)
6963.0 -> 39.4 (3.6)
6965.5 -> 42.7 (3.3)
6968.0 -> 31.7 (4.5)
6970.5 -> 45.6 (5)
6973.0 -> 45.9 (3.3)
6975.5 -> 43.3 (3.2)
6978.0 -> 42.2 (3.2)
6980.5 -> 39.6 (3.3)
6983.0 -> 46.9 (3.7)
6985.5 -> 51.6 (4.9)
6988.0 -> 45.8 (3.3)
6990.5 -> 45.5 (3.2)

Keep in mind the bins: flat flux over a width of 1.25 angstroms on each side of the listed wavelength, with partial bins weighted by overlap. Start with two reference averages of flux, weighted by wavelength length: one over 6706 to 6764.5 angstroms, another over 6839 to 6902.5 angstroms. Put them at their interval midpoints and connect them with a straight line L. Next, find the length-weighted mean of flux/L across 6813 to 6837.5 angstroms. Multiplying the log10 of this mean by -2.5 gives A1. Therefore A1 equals 0.05 mag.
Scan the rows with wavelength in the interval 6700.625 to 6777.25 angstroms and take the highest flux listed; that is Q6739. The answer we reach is 61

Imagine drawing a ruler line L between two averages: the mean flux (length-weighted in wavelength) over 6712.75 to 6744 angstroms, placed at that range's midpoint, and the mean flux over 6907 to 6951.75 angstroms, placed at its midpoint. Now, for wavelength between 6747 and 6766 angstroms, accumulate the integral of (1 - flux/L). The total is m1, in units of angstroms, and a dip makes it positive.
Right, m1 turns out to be 2.8 angstroms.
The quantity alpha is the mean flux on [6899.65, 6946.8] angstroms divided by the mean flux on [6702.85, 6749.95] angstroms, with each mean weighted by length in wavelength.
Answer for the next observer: 0.93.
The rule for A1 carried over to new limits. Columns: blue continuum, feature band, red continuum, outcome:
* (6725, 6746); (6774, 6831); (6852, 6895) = 0.07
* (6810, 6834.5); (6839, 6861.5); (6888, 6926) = 0.01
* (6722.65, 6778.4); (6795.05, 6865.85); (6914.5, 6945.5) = 0.06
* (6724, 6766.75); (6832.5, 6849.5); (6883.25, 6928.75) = 0.03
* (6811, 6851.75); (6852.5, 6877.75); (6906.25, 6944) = 0.04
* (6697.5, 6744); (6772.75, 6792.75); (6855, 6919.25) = 0.07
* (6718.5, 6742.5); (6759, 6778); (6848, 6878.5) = 0.12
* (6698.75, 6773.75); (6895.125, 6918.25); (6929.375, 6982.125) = -0.04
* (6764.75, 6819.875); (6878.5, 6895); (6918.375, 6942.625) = 0.03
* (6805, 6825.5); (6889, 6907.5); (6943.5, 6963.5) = -0.03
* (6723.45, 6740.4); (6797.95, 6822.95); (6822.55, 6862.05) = 0.04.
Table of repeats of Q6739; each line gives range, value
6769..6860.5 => 50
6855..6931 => 55.3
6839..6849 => 48.9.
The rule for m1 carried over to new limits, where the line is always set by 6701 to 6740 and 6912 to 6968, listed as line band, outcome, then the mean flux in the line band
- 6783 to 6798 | 1.3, 41.6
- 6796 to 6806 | 0.8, 41.7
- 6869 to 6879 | 0.5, 41.5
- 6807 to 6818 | 0.4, 43.2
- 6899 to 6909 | 1.2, 37.8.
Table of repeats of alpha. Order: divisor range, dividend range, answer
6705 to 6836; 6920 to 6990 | 0.99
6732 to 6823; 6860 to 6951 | 1.01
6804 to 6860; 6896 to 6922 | 1.05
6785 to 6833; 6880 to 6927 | 1.03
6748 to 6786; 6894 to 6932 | 1.07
